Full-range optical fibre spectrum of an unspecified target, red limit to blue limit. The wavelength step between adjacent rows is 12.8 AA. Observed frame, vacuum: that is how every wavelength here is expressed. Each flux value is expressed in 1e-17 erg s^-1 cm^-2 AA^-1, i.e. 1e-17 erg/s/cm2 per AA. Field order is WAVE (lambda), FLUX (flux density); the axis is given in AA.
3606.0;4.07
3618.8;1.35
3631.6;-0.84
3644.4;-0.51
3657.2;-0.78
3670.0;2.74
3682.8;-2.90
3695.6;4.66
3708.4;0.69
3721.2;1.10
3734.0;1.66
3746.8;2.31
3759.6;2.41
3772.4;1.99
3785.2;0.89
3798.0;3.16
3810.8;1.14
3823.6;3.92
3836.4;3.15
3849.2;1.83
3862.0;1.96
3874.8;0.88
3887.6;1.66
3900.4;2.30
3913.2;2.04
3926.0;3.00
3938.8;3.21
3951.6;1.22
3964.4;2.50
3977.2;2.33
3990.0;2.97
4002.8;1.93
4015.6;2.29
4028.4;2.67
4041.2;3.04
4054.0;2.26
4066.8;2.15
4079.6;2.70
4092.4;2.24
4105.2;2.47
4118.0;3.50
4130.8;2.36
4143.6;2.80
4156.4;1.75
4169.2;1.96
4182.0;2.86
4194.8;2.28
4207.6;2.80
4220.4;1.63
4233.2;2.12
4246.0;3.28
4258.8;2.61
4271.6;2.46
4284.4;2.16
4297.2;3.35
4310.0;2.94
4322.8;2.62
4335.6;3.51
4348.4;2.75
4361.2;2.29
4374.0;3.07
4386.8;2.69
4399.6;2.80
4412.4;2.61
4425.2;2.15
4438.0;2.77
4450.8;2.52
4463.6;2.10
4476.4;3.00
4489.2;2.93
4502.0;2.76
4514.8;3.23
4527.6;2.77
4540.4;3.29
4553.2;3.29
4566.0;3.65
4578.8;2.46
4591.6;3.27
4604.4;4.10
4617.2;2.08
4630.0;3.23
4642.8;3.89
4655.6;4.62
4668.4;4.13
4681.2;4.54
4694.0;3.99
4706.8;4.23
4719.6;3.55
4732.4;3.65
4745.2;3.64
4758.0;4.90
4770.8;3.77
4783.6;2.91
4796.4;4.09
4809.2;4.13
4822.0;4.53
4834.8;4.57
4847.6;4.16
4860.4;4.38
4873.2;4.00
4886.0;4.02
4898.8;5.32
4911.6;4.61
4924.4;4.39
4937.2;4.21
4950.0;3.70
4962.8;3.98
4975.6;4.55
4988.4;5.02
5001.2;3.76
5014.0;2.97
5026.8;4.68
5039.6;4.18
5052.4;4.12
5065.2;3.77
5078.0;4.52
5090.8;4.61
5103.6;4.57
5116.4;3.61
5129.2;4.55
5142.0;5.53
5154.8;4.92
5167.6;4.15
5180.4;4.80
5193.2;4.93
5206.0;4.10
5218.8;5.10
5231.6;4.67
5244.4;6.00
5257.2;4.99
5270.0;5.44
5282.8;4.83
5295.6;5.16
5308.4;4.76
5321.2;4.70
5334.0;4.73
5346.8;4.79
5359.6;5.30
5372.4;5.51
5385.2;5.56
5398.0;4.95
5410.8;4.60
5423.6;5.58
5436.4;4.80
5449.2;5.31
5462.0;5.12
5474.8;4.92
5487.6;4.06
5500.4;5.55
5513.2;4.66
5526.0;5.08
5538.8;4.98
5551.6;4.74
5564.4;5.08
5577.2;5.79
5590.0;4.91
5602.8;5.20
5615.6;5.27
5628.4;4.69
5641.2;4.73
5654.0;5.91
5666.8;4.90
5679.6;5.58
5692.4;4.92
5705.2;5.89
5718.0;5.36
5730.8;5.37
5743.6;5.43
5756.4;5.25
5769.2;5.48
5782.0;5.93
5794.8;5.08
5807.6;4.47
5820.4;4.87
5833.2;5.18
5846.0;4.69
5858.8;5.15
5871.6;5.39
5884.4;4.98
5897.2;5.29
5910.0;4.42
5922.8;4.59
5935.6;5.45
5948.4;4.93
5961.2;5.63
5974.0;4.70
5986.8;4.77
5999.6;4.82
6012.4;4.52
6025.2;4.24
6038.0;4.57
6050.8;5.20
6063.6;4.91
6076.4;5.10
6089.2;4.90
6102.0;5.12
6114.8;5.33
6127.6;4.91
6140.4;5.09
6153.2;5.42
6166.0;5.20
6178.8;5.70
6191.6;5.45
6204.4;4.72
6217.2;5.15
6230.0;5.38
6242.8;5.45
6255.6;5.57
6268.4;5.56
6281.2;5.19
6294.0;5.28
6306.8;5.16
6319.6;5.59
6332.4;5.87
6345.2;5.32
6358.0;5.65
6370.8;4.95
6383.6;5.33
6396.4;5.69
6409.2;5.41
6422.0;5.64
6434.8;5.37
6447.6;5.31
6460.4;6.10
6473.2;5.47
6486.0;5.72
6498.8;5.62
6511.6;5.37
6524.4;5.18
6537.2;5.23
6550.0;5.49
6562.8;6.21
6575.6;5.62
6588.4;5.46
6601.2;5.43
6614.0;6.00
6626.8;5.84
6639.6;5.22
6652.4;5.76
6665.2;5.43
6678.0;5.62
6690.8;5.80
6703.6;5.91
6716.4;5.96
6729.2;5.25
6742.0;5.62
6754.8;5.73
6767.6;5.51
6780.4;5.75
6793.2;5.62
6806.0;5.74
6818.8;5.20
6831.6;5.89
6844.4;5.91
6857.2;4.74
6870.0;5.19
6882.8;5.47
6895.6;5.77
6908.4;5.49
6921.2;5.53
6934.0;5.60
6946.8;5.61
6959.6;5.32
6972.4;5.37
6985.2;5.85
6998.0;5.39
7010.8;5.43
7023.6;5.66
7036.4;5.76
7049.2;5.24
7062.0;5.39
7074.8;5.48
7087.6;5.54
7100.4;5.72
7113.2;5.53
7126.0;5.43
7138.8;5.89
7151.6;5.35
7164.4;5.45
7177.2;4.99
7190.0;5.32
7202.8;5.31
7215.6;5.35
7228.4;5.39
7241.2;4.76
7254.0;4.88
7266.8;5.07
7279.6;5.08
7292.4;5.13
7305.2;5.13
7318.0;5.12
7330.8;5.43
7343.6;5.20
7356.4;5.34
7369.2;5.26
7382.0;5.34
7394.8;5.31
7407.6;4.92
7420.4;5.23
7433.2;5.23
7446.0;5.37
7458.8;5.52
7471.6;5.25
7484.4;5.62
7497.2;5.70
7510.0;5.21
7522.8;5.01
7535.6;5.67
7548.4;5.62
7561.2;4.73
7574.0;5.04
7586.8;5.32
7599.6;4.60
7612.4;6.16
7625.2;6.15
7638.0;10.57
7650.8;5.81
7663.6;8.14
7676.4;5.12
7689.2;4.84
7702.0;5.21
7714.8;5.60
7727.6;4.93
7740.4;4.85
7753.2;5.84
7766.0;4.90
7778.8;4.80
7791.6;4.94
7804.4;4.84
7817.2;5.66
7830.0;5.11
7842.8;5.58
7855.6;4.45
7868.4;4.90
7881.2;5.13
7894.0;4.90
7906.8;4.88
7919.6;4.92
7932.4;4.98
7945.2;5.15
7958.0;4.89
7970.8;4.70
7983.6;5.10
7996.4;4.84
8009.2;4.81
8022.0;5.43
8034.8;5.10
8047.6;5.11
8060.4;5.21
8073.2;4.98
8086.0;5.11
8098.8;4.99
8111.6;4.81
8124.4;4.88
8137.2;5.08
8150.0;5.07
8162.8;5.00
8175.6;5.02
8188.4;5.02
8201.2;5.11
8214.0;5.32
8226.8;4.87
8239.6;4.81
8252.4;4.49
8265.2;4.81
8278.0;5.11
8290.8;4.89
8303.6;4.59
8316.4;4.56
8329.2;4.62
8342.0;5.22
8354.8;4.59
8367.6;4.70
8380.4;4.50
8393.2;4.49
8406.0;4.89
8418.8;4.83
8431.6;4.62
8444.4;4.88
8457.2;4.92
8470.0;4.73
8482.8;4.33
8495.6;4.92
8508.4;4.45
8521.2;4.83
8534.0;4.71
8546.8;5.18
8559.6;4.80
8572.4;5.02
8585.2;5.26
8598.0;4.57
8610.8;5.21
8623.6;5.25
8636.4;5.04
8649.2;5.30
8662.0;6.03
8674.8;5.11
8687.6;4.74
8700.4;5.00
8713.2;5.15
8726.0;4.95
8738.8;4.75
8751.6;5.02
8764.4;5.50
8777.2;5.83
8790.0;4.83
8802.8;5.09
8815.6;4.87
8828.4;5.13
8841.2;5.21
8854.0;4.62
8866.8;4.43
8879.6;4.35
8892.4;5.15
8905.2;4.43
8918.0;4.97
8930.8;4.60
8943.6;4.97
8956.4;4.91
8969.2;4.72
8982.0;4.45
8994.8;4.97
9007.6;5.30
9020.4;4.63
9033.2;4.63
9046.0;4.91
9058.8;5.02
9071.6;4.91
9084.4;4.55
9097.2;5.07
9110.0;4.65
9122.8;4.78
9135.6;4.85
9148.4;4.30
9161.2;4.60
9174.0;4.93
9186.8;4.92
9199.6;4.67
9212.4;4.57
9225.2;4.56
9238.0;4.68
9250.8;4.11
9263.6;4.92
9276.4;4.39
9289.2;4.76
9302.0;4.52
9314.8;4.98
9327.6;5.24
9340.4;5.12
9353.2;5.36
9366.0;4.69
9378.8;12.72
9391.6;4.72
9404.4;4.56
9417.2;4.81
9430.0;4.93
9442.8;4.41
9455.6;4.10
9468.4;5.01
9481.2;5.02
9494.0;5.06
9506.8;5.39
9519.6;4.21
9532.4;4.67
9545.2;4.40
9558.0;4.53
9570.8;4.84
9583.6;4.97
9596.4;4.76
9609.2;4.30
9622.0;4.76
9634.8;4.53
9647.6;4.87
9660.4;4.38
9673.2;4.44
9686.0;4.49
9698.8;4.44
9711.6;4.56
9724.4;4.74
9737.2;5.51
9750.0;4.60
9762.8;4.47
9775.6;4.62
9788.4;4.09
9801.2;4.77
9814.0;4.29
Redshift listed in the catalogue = 0.16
